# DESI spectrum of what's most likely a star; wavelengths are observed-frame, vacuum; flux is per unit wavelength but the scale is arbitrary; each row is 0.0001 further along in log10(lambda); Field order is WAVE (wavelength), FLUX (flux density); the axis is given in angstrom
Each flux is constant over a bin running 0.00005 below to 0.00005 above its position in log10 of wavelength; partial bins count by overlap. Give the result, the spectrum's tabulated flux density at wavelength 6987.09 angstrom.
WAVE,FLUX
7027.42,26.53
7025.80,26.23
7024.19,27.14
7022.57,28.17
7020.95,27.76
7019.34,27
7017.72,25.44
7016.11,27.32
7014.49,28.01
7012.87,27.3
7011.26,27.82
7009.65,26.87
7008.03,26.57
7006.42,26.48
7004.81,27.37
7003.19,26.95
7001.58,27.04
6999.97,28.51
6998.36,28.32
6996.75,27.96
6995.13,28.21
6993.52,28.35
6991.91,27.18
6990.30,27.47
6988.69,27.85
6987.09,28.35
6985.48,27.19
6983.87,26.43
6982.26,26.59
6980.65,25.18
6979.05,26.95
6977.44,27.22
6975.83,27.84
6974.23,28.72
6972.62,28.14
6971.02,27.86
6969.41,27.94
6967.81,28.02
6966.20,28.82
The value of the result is 28.35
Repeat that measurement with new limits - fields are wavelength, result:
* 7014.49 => 28.01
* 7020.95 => 27.76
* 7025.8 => 26.23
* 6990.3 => 27.47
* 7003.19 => 26.95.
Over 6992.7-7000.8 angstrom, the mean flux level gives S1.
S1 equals 28.3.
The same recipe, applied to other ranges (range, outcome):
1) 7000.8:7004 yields 27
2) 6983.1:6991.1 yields 27.5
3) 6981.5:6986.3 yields 26.7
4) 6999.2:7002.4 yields 27.8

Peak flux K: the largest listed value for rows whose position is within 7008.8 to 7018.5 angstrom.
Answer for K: 28.01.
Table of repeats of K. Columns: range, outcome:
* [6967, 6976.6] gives 28.72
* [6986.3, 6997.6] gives 28.35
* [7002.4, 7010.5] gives 27.37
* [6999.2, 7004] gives 28.51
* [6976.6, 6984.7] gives 27.22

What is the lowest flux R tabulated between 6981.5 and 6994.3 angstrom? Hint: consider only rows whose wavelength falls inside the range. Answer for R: 26.43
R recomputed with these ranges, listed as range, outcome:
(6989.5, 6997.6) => 27.18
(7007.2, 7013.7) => 26.57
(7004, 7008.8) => 26.48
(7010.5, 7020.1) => 25.44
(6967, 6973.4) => 27.86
